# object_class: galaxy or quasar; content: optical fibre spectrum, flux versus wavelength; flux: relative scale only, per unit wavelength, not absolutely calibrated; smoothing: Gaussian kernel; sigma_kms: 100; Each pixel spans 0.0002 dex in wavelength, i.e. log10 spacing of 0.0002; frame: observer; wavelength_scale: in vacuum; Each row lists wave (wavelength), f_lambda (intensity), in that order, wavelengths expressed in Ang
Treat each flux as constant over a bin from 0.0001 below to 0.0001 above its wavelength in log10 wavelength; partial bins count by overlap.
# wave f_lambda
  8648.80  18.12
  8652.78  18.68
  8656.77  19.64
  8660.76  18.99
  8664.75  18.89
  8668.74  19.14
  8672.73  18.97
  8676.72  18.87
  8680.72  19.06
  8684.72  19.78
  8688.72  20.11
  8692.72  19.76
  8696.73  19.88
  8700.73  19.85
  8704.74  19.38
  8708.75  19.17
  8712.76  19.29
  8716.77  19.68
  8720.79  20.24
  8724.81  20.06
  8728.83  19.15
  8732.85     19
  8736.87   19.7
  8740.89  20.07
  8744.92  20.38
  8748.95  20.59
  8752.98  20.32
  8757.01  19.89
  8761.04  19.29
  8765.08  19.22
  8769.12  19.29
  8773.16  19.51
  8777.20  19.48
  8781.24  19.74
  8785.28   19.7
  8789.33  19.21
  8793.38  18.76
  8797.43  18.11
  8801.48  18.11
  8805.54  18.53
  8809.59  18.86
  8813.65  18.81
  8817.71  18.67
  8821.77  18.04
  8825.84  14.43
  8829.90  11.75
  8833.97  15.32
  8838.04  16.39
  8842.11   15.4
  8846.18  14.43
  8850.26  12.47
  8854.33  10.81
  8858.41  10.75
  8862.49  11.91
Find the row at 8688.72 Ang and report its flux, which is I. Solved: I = 20.11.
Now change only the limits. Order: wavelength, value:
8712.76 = 19.29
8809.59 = 18.86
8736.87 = 19.7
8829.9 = 11.75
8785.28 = 19.7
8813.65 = 18.81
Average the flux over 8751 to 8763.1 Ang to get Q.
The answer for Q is 19.8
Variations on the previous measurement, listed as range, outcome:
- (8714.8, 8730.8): 19.8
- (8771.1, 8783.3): 19.6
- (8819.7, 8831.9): 14.8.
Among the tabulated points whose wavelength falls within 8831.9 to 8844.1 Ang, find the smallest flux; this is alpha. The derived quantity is 15.32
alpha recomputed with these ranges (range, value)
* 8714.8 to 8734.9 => 19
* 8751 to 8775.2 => 19.22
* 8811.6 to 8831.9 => 11.75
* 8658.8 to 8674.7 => 18.89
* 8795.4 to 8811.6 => 18.11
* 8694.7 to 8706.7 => 19.38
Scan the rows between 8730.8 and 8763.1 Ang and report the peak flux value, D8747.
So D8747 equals 20.59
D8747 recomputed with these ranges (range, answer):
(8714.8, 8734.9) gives 20.24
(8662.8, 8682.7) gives 19.14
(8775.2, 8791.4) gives 19.74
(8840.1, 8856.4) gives 15.4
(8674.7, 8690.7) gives 20.11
